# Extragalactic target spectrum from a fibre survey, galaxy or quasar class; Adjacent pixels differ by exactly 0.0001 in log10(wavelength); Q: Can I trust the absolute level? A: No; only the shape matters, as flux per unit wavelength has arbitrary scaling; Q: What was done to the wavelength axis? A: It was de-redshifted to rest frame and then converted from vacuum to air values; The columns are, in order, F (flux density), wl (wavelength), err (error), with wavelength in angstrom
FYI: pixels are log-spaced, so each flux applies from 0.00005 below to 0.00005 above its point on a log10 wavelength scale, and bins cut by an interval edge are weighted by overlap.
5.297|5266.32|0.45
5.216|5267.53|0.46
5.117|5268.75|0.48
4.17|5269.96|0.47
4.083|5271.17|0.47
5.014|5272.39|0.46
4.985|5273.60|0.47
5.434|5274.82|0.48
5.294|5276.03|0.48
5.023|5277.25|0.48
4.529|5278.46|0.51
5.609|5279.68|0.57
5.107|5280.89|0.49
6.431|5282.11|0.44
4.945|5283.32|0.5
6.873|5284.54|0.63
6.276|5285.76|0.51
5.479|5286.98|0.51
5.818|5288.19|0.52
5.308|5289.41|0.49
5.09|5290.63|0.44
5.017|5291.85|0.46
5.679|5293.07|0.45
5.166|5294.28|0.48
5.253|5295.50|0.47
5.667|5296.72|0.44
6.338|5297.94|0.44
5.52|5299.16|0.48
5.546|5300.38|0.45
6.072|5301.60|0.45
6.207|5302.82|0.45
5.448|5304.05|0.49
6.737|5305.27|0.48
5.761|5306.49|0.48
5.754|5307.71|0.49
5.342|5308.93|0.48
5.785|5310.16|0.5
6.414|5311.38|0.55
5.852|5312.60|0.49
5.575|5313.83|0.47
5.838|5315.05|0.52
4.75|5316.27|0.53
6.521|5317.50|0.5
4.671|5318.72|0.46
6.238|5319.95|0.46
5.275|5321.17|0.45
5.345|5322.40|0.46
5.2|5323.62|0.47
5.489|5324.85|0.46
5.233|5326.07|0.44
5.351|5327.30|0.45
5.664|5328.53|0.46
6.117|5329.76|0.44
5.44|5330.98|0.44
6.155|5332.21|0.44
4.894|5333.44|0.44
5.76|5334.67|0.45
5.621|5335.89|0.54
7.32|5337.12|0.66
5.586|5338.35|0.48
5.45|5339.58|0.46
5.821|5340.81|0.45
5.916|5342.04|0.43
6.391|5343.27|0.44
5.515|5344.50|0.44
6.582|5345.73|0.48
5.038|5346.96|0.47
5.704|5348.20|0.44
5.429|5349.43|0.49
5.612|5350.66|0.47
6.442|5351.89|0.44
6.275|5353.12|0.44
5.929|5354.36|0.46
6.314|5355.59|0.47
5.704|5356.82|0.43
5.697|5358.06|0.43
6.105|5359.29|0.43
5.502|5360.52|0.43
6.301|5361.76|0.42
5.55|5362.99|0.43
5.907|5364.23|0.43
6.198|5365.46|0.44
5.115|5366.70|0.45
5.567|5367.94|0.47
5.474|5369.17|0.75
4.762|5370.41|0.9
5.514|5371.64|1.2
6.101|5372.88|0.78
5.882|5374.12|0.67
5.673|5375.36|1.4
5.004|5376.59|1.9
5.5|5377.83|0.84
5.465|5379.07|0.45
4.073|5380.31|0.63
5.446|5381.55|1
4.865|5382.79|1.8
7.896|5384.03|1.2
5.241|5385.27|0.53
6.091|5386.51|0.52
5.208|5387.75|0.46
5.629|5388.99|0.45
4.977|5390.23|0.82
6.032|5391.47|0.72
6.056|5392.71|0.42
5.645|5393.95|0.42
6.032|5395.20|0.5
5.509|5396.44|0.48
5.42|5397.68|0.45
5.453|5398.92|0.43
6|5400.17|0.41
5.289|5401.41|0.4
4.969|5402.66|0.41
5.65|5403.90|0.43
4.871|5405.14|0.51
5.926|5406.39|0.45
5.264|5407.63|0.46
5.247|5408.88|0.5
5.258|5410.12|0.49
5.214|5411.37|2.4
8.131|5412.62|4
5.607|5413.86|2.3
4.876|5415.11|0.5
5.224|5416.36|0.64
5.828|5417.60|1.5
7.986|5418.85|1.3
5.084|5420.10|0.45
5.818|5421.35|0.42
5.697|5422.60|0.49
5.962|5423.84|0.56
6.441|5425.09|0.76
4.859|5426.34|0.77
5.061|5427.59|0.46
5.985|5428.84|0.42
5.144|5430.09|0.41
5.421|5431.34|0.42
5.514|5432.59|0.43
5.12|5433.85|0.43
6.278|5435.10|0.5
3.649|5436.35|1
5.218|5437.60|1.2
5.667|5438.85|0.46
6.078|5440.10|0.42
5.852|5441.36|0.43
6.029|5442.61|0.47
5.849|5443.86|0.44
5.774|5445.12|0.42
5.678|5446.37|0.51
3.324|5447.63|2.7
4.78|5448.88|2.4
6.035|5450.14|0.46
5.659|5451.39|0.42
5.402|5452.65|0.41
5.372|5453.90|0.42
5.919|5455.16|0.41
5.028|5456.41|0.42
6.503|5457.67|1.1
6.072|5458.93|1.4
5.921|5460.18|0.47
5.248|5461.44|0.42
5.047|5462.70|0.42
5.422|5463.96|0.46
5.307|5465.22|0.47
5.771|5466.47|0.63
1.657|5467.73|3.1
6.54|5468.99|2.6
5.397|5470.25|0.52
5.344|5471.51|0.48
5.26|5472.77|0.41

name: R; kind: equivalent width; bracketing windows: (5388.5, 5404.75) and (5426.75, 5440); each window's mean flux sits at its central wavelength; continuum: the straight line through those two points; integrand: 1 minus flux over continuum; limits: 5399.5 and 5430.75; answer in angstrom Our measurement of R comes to -1.2 angstrom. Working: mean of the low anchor 5.58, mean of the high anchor 5.33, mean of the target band 5.65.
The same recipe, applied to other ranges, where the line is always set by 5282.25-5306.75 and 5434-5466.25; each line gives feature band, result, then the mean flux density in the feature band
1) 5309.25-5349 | -0.2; 5.7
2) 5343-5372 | -0.7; 5.77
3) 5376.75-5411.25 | 0.4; 5.51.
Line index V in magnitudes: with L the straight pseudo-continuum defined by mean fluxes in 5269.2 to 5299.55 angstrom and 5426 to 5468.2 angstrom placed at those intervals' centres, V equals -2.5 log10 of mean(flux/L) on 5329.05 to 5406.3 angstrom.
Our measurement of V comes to -0.064 mag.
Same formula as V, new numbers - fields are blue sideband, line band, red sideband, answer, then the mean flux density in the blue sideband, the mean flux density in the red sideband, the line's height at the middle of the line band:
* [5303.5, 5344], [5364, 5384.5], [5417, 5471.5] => 0.02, 5.72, 5.49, 5.63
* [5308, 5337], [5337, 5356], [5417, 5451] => -0.06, 5.62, 5.56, 5.61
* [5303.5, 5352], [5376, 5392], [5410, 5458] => 0.03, 5.72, 5.6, 5.65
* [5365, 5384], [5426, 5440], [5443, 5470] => 0.02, 5.45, 5.35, 5.38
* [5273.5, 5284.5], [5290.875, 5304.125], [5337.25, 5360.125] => -0.02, 5.36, 5.89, 5.5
